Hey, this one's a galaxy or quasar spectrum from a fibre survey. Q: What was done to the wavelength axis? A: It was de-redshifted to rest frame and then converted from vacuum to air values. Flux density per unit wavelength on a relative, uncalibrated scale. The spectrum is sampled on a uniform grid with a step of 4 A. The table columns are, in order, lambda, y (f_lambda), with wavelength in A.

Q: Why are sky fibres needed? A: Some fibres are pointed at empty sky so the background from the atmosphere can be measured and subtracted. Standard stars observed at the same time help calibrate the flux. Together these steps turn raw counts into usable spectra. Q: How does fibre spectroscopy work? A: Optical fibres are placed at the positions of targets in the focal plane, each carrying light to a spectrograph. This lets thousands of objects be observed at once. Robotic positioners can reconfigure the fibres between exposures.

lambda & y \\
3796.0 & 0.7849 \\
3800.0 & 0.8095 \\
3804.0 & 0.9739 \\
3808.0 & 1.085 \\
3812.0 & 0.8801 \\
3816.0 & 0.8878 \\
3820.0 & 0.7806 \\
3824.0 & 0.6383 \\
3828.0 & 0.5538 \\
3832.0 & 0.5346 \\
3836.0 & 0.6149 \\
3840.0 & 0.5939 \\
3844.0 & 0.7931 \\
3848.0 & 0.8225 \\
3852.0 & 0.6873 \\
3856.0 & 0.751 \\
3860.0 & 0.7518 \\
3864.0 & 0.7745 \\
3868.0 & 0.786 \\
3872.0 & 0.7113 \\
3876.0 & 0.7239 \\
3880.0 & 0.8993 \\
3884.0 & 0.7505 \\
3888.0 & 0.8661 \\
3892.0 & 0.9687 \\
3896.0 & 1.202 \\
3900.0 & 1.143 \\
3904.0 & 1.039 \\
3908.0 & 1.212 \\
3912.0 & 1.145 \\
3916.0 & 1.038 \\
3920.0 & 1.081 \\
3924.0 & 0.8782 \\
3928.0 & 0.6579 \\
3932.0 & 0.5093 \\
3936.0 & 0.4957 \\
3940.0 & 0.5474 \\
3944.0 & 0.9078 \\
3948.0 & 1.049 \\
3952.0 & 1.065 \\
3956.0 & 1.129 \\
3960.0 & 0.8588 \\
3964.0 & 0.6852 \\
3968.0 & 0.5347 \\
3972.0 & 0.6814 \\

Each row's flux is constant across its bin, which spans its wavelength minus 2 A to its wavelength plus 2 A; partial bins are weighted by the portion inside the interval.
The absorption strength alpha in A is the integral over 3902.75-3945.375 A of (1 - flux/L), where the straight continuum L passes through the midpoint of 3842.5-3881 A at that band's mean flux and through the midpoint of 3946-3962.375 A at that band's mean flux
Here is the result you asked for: 3.0 A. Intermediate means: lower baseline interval 0.766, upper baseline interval 1.02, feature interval 0.861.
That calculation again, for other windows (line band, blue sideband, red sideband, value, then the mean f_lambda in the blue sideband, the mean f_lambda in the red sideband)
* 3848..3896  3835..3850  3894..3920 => 5.0 A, 0.712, 1.13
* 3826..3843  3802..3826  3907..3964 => 5.6 A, 0.874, 0.885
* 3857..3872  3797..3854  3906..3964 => 0.9 A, 0.762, 0.891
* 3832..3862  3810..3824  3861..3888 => 3.5 A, 0.819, 0.78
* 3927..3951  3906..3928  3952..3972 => 5.4 A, 1.03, 0.816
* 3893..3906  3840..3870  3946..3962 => -3.6 A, 0.755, 1.03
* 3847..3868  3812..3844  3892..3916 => 2.3 A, 0.68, 1.12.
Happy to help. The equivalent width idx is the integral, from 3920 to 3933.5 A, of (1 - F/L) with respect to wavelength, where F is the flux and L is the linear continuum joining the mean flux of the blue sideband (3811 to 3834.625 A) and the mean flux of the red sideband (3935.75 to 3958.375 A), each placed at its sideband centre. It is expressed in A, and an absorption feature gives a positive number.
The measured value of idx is 1.8 A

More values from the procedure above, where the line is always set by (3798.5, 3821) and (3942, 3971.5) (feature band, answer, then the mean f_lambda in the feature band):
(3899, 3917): -4.6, 1.12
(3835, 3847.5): 3.0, 0.69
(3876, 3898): -0.6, 0.918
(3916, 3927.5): -0.8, 0.948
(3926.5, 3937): 3.9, 0.555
